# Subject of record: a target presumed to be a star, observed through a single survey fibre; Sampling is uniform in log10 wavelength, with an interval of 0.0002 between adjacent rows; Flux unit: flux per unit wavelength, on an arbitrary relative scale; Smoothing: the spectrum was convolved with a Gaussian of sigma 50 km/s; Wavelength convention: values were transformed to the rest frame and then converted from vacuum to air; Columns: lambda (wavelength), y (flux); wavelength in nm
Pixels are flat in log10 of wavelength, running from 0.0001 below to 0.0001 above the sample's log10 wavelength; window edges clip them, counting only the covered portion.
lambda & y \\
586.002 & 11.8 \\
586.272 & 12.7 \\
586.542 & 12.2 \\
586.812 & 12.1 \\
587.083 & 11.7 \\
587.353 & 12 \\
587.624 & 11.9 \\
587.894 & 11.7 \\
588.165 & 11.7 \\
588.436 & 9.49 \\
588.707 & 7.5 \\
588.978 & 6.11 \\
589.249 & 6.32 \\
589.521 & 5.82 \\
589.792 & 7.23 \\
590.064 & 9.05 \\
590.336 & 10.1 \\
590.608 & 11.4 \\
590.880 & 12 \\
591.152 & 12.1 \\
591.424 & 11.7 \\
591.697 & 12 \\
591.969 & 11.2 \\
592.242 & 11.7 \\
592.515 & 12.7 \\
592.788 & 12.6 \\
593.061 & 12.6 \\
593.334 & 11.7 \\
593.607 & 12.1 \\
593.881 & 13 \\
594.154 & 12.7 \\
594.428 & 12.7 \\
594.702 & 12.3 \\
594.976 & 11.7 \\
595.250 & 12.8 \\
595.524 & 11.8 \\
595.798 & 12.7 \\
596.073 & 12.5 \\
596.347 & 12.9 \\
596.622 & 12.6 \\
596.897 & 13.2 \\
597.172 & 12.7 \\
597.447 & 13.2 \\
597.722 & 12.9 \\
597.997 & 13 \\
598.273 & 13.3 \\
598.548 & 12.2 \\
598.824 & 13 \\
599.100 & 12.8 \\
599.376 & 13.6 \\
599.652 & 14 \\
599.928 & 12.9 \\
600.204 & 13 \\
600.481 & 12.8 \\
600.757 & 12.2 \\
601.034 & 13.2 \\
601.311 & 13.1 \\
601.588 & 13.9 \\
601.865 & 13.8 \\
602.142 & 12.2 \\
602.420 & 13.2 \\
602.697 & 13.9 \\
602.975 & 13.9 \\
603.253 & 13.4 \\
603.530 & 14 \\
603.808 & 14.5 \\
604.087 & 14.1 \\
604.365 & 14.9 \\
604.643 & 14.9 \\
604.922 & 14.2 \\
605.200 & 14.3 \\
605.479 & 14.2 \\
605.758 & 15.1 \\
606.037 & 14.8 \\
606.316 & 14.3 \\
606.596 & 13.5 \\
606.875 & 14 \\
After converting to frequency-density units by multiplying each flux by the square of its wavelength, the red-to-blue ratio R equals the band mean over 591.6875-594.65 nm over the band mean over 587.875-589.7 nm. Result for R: 1.53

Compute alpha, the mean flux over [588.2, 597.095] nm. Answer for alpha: 11.2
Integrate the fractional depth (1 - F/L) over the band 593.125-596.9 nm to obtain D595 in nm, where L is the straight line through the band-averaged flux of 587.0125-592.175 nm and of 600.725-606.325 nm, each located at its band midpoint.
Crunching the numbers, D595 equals -0.29 nm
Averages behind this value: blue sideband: 10.1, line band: 12.5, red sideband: 13.9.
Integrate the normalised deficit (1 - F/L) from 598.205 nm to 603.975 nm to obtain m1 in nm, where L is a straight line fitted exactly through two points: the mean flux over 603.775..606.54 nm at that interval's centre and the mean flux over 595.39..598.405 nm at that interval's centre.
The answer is 0.16 nm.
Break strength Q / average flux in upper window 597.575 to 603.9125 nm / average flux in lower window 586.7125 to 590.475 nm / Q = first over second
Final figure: 1.40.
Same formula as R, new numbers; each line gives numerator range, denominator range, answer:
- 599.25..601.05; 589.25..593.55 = 1.25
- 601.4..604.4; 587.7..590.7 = 1.64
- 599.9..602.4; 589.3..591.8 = 1.35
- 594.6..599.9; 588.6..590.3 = 1.83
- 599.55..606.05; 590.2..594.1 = 1.19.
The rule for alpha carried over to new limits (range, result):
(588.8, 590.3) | 7.14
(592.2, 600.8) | 12.7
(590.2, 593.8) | 11.9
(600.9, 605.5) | 13.9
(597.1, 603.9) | 13.2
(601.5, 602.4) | 13.2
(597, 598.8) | 12.9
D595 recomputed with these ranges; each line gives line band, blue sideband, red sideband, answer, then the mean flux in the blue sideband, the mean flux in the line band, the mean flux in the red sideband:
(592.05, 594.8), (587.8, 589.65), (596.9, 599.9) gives -0.460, 8.31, 12.4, 13.1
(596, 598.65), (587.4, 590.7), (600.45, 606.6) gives -0.237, 9.07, 12.9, 13.9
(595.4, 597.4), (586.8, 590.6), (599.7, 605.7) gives -0.150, 9.46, 12.7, 13.7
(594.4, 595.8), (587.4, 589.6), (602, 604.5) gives -0.141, 9.02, 12.3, 13.8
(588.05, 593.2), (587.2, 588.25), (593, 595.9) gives 0.813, 11.8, 10.2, 12.4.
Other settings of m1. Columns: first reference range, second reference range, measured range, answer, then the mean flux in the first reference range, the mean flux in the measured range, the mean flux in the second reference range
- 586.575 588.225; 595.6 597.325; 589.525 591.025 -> 0.31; 11.9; 9.61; 12.7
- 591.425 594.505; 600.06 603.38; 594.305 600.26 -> -0.04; 12.2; 12.8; 13.2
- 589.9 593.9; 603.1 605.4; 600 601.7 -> 0.07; 11.7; 13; 14.3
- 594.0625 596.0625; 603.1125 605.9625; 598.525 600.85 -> 0.06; 12.4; 13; 14.4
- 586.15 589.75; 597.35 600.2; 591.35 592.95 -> -0.11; 10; 12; 13.1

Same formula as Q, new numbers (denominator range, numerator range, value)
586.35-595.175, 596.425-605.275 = 1.22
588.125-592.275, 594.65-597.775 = 1.31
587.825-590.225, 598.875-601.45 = 1.58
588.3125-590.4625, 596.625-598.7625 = 1.68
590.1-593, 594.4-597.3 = 1.07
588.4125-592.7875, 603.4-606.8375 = 1.46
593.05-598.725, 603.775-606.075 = 1.15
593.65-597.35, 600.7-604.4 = 1.08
